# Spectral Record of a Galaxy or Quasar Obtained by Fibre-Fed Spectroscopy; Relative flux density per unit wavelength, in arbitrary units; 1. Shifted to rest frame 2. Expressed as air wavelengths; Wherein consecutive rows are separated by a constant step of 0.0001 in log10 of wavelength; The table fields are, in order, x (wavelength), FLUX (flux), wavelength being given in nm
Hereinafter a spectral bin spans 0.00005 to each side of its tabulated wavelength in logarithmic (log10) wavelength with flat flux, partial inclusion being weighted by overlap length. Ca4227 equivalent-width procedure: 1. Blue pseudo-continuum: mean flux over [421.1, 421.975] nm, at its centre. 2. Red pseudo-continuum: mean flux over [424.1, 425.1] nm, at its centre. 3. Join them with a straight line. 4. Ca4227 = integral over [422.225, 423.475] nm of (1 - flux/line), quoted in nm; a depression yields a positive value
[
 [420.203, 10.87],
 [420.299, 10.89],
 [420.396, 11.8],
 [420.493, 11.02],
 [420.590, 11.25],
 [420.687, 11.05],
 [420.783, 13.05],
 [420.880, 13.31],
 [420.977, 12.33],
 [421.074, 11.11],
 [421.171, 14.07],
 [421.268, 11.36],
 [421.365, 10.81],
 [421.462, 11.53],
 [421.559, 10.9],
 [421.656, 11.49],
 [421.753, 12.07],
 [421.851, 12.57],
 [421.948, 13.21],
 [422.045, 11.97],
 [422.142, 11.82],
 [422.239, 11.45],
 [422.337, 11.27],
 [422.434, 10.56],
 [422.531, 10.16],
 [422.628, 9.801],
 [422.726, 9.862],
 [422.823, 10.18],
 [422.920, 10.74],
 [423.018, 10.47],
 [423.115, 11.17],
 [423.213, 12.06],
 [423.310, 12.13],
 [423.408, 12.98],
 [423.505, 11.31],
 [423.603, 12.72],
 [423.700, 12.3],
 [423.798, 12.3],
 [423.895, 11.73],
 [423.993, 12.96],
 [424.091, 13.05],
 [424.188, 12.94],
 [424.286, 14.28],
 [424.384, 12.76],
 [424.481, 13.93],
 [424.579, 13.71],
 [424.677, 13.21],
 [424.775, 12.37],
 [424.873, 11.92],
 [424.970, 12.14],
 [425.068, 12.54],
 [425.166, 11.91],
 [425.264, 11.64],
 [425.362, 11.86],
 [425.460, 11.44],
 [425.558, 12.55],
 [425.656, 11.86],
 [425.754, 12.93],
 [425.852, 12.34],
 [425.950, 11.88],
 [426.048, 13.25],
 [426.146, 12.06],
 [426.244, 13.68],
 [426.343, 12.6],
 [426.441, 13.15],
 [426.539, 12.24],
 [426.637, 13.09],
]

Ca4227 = 0.14 nm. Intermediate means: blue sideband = 11.9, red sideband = 13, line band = 11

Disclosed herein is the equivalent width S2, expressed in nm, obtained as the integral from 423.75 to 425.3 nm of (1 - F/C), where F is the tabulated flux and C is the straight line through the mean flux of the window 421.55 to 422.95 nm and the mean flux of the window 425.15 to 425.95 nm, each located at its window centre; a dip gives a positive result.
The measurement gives -0.122 nm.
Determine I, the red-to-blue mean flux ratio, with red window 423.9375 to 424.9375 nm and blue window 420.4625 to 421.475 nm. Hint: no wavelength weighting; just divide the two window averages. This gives 1.10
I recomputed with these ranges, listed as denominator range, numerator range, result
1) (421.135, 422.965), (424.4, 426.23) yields 1.10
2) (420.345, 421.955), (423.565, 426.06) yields 1.05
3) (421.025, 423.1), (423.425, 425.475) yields 1.11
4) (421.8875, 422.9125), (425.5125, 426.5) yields 1.14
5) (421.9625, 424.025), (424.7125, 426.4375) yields 1.08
